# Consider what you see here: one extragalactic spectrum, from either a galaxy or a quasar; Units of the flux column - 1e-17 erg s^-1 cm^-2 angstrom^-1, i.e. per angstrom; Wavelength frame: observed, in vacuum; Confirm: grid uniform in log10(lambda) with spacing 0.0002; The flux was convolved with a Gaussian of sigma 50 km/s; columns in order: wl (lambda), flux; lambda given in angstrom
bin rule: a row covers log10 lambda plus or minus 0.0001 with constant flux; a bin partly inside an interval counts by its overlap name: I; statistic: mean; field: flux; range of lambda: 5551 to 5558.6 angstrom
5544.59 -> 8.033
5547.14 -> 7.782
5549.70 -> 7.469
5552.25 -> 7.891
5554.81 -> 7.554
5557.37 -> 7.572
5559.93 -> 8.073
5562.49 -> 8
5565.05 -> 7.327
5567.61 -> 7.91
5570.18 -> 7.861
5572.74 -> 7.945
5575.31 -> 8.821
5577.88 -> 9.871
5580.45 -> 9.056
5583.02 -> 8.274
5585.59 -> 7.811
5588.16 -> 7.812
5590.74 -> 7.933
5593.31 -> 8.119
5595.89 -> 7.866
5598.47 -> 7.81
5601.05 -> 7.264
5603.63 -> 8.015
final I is 7.67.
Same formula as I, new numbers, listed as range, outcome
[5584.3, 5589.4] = 7.82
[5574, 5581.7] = 9.24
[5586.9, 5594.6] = 7.95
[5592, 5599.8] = 7.93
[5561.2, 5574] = 7.81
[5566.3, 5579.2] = 8.48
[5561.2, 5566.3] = 7.67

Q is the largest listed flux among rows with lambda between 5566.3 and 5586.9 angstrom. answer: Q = 9.871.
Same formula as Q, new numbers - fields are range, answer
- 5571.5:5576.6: 8.821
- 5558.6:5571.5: 8.073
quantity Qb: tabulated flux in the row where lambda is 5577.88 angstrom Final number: 9.871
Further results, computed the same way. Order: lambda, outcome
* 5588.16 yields 7.812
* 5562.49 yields 8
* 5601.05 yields 7.264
